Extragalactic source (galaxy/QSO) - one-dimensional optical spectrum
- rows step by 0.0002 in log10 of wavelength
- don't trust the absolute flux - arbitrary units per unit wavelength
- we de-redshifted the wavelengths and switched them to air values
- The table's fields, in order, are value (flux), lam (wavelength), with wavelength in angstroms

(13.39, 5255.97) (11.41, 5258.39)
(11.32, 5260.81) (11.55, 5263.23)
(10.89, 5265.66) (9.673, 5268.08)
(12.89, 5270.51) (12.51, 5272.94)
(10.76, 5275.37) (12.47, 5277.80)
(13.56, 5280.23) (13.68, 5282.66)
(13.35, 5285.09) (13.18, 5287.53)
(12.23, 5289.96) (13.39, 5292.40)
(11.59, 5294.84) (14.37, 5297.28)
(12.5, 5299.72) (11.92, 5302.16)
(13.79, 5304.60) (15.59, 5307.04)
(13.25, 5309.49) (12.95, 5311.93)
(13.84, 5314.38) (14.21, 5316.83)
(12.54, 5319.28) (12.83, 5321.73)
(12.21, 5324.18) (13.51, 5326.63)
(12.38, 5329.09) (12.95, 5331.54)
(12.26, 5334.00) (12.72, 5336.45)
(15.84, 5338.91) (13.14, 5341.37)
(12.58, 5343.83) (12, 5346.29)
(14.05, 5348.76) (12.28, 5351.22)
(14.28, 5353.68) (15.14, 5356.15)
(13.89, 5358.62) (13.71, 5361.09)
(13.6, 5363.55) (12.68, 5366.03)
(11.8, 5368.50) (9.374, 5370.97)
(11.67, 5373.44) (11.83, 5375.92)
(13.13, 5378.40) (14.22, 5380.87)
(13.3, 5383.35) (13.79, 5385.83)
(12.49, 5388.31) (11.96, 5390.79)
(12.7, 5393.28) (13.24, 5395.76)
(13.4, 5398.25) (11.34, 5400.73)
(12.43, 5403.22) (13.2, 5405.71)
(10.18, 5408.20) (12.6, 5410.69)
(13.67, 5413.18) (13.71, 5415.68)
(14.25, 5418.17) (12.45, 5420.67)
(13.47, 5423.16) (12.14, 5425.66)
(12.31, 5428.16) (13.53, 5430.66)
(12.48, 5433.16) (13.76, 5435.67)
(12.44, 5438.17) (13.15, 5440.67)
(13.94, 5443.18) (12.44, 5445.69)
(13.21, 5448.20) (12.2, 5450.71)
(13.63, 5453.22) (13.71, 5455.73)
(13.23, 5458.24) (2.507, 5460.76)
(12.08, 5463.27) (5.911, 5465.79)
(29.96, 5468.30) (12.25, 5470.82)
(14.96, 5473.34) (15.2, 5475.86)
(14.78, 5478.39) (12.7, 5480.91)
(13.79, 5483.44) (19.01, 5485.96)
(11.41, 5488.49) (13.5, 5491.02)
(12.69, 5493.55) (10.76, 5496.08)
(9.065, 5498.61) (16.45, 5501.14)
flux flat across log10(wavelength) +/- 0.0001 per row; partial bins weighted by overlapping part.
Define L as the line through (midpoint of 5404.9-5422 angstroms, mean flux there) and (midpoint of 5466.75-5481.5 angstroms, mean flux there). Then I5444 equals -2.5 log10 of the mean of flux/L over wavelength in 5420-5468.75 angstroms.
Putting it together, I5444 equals 0.16 mag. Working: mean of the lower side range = 12.9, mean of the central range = 12.7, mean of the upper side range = 16.6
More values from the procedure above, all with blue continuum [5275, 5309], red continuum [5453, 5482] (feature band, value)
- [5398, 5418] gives 0.06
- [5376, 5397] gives 0.02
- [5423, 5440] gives 0.04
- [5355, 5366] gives -0.06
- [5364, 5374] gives 0.15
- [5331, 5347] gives 0.01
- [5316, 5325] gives 0.02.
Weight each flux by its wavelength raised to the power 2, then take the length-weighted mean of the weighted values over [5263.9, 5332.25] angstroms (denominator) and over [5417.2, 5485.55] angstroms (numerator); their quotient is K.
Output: 1.10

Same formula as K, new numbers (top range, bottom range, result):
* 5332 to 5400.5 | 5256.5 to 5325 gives 1.05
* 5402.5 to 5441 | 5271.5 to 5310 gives 1.04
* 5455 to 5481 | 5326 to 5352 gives 1.08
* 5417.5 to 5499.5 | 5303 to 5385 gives 1.04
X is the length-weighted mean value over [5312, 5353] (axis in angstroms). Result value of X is 13.1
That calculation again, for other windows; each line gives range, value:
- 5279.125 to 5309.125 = 13.3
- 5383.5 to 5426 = 12.8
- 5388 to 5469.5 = 12.8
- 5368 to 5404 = 12.5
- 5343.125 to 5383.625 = 12.9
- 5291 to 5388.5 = 13.1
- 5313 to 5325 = 13.1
